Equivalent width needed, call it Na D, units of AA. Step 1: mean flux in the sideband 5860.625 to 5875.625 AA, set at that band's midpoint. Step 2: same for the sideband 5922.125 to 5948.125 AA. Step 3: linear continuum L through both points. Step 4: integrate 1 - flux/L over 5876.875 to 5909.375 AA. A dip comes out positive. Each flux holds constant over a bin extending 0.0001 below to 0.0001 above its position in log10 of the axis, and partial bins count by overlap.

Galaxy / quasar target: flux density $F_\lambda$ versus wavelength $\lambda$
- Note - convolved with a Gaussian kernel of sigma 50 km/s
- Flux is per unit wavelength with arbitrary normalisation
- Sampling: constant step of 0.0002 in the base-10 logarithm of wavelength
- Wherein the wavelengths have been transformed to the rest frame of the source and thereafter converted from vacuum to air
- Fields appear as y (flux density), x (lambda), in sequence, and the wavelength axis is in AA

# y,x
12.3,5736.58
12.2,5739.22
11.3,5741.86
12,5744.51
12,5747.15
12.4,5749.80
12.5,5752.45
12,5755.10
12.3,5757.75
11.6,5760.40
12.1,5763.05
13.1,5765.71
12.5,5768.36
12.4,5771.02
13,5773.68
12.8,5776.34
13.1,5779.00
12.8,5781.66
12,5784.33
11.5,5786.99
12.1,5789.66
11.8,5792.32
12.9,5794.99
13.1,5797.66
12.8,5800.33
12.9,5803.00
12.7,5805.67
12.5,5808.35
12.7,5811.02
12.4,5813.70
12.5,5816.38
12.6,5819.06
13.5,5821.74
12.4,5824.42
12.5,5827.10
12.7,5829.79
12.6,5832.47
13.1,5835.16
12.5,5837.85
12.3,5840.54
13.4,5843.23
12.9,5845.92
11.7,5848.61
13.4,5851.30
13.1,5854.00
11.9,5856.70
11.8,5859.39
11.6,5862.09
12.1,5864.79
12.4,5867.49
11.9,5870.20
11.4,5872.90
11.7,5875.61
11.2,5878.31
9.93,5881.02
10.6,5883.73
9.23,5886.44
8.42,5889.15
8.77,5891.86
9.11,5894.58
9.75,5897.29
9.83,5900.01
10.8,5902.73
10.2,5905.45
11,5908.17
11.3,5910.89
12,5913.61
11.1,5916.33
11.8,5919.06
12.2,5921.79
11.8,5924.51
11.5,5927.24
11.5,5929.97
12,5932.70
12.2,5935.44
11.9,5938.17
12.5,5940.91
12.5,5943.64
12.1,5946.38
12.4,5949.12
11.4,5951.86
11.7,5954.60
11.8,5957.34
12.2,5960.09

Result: 5.49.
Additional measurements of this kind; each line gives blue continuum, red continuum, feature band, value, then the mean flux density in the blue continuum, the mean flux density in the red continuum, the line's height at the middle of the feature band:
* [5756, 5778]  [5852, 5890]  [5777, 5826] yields -1.99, 12.5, 11.3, 12.1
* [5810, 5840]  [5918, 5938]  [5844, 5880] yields 0.86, 12.7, 11.9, 12.4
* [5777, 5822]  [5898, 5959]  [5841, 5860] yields -0.68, 12.6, 11.6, 12.2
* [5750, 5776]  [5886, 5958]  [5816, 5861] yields -3.13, 12.4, 11.2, 11.8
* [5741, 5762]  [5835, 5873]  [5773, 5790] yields -0.48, 12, 12.4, 12.1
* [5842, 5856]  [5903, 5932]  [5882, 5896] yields 3.24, 12.8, 11.4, 12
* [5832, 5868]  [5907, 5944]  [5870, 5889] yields 2.47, 12.5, 11.8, 12.2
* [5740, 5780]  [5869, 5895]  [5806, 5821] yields -1.53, 12.3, 10.3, 11.4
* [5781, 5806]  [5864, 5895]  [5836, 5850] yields -1.49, 12.4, 10.6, 11.4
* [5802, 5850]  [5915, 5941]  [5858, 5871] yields 0.40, 12.7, 11.8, 12.3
